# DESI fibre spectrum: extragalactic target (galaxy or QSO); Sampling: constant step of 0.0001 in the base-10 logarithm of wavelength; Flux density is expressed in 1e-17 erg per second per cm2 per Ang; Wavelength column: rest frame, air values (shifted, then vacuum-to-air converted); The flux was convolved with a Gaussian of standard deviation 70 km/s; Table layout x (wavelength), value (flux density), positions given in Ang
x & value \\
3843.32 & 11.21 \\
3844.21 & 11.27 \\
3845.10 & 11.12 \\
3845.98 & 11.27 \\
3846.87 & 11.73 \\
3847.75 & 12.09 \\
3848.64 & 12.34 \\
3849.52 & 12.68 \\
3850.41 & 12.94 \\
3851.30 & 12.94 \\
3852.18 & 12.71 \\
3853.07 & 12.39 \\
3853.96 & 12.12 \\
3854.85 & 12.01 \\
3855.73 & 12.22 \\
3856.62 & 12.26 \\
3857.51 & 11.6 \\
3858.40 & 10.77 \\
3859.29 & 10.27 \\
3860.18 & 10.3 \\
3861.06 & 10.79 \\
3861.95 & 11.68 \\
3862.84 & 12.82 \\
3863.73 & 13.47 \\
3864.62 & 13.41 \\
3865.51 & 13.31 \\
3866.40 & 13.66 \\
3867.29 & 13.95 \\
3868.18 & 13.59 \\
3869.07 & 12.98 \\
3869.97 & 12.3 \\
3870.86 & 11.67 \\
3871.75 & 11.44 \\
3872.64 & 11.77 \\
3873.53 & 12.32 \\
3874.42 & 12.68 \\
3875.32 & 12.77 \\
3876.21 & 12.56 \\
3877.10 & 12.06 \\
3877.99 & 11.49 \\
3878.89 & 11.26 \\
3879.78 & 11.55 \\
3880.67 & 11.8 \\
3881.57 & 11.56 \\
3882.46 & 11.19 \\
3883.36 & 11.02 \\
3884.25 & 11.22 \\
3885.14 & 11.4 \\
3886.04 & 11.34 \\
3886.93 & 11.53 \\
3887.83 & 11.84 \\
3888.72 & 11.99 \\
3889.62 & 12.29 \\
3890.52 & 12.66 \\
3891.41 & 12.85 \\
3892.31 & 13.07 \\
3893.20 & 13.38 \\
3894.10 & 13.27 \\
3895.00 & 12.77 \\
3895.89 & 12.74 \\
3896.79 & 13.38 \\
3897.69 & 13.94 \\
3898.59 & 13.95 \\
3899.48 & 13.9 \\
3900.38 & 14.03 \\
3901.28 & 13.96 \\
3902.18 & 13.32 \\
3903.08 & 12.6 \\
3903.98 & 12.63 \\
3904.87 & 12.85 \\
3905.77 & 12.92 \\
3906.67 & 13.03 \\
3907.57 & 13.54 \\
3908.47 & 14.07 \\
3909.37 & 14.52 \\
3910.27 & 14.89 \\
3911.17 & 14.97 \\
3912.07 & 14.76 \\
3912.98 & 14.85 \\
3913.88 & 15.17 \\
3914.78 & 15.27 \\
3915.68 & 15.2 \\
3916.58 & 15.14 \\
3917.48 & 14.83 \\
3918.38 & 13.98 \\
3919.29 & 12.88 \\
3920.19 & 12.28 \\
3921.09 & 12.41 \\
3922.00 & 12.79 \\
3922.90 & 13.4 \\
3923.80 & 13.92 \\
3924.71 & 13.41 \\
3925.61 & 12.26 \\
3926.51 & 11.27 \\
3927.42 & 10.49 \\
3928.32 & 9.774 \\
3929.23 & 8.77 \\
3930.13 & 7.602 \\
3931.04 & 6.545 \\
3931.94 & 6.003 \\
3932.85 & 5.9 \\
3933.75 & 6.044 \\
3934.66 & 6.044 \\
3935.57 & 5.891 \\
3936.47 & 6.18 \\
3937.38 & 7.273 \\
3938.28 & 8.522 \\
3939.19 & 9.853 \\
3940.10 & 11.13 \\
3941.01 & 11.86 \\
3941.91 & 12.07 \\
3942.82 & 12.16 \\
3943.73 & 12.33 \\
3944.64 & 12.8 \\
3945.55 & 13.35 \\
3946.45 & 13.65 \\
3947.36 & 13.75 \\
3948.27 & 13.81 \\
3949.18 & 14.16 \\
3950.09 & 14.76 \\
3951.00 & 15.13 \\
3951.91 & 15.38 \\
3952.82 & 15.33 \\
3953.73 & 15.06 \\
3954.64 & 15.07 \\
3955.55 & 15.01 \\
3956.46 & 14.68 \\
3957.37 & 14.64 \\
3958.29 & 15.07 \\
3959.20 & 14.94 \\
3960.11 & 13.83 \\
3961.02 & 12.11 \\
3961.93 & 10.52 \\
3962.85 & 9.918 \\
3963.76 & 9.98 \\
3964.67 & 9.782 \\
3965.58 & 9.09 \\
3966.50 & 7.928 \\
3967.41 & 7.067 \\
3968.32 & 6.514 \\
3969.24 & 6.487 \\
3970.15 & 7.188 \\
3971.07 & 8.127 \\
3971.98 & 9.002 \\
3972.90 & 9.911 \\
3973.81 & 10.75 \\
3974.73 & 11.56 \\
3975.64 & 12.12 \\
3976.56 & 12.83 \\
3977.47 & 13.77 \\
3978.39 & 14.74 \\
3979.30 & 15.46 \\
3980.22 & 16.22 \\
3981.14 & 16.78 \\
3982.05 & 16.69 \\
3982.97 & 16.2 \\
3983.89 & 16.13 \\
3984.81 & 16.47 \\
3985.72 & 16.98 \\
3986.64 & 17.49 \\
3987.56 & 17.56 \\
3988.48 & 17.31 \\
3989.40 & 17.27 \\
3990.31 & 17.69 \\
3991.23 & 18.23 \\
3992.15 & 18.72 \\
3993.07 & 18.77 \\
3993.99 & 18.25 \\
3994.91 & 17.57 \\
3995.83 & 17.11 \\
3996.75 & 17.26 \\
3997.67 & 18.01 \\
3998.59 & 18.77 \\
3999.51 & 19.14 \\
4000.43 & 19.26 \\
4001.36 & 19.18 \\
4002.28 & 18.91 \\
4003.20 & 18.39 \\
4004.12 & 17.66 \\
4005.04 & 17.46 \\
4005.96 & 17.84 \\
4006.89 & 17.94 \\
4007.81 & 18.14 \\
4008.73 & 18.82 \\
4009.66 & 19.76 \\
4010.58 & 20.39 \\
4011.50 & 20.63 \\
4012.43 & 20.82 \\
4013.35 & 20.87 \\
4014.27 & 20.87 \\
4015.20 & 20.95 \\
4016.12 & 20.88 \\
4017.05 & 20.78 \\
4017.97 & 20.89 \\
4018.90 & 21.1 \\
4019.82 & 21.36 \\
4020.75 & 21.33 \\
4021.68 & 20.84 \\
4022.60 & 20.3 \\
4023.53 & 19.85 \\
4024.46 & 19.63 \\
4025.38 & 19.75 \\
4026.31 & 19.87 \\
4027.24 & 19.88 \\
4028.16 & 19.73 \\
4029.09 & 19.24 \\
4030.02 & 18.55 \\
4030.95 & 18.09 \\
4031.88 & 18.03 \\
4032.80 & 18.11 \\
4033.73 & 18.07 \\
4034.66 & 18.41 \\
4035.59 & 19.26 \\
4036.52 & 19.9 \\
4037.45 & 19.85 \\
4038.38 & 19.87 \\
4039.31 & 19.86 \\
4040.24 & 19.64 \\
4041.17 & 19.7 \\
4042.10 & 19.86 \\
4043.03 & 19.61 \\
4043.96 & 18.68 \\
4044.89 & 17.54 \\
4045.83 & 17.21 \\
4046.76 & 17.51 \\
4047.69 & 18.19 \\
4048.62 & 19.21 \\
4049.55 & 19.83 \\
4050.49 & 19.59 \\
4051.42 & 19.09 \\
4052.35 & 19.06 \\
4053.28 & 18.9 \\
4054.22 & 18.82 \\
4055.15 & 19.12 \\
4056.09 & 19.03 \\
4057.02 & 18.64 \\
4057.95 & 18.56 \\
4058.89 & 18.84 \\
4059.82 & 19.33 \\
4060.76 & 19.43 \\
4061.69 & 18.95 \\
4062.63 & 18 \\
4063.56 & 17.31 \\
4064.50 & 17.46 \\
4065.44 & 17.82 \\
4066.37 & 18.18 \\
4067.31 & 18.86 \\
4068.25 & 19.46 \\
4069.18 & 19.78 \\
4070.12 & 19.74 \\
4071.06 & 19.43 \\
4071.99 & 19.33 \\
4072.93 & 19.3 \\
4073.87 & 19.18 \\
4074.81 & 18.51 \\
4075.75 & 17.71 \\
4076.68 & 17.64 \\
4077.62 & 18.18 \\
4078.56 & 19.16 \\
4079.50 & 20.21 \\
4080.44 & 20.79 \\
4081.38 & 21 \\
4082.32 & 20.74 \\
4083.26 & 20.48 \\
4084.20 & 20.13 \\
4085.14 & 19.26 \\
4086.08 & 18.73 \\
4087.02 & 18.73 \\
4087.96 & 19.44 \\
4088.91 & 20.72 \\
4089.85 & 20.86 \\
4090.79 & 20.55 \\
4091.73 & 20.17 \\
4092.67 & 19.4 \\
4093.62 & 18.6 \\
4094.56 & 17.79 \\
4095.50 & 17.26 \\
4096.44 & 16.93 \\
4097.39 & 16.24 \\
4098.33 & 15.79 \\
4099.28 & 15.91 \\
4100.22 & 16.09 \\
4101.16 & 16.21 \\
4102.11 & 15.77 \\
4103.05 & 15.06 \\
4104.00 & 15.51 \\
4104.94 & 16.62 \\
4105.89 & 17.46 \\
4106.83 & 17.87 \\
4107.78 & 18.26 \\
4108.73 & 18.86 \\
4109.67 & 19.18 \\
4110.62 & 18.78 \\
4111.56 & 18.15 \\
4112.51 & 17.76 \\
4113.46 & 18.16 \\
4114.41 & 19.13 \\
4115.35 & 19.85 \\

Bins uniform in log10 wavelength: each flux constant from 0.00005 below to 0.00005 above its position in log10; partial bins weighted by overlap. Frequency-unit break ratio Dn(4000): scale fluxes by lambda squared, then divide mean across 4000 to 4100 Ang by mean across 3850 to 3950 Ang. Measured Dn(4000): 1.7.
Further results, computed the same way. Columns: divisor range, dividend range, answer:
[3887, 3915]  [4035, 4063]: 1.52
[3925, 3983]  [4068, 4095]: 1.82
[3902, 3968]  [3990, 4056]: 1.66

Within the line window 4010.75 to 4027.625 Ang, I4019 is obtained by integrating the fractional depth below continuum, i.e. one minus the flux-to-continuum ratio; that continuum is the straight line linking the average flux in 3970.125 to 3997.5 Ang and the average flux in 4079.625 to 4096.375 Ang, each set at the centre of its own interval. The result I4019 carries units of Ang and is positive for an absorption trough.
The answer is -3.8 Ang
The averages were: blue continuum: 15.3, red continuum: 19.6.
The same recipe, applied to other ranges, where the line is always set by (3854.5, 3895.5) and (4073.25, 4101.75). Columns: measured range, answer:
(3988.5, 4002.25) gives -2.0 Ang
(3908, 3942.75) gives 5.7 Ang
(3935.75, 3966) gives 4.3 Ang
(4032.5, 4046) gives -1.5 Ang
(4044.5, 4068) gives -1.1 Ang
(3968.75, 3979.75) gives 3.1 Ang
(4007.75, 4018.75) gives -2.7 Ang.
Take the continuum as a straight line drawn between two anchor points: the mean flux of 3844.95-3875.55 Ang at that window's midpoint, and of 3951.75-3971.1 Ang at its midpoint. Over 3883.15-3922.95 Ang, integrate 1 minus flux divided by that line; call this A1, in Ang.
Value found -4.6 Ang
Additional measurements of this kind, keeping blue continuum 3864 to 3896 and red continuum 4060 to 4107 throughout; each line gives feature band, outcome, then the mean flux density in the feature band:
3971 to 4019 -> -4.4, 17.3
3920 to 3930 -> 1.4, 11.7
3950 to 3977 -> 5.8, 11.6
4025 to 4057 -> -3.4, 19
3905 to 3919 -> -1.2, 14.4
